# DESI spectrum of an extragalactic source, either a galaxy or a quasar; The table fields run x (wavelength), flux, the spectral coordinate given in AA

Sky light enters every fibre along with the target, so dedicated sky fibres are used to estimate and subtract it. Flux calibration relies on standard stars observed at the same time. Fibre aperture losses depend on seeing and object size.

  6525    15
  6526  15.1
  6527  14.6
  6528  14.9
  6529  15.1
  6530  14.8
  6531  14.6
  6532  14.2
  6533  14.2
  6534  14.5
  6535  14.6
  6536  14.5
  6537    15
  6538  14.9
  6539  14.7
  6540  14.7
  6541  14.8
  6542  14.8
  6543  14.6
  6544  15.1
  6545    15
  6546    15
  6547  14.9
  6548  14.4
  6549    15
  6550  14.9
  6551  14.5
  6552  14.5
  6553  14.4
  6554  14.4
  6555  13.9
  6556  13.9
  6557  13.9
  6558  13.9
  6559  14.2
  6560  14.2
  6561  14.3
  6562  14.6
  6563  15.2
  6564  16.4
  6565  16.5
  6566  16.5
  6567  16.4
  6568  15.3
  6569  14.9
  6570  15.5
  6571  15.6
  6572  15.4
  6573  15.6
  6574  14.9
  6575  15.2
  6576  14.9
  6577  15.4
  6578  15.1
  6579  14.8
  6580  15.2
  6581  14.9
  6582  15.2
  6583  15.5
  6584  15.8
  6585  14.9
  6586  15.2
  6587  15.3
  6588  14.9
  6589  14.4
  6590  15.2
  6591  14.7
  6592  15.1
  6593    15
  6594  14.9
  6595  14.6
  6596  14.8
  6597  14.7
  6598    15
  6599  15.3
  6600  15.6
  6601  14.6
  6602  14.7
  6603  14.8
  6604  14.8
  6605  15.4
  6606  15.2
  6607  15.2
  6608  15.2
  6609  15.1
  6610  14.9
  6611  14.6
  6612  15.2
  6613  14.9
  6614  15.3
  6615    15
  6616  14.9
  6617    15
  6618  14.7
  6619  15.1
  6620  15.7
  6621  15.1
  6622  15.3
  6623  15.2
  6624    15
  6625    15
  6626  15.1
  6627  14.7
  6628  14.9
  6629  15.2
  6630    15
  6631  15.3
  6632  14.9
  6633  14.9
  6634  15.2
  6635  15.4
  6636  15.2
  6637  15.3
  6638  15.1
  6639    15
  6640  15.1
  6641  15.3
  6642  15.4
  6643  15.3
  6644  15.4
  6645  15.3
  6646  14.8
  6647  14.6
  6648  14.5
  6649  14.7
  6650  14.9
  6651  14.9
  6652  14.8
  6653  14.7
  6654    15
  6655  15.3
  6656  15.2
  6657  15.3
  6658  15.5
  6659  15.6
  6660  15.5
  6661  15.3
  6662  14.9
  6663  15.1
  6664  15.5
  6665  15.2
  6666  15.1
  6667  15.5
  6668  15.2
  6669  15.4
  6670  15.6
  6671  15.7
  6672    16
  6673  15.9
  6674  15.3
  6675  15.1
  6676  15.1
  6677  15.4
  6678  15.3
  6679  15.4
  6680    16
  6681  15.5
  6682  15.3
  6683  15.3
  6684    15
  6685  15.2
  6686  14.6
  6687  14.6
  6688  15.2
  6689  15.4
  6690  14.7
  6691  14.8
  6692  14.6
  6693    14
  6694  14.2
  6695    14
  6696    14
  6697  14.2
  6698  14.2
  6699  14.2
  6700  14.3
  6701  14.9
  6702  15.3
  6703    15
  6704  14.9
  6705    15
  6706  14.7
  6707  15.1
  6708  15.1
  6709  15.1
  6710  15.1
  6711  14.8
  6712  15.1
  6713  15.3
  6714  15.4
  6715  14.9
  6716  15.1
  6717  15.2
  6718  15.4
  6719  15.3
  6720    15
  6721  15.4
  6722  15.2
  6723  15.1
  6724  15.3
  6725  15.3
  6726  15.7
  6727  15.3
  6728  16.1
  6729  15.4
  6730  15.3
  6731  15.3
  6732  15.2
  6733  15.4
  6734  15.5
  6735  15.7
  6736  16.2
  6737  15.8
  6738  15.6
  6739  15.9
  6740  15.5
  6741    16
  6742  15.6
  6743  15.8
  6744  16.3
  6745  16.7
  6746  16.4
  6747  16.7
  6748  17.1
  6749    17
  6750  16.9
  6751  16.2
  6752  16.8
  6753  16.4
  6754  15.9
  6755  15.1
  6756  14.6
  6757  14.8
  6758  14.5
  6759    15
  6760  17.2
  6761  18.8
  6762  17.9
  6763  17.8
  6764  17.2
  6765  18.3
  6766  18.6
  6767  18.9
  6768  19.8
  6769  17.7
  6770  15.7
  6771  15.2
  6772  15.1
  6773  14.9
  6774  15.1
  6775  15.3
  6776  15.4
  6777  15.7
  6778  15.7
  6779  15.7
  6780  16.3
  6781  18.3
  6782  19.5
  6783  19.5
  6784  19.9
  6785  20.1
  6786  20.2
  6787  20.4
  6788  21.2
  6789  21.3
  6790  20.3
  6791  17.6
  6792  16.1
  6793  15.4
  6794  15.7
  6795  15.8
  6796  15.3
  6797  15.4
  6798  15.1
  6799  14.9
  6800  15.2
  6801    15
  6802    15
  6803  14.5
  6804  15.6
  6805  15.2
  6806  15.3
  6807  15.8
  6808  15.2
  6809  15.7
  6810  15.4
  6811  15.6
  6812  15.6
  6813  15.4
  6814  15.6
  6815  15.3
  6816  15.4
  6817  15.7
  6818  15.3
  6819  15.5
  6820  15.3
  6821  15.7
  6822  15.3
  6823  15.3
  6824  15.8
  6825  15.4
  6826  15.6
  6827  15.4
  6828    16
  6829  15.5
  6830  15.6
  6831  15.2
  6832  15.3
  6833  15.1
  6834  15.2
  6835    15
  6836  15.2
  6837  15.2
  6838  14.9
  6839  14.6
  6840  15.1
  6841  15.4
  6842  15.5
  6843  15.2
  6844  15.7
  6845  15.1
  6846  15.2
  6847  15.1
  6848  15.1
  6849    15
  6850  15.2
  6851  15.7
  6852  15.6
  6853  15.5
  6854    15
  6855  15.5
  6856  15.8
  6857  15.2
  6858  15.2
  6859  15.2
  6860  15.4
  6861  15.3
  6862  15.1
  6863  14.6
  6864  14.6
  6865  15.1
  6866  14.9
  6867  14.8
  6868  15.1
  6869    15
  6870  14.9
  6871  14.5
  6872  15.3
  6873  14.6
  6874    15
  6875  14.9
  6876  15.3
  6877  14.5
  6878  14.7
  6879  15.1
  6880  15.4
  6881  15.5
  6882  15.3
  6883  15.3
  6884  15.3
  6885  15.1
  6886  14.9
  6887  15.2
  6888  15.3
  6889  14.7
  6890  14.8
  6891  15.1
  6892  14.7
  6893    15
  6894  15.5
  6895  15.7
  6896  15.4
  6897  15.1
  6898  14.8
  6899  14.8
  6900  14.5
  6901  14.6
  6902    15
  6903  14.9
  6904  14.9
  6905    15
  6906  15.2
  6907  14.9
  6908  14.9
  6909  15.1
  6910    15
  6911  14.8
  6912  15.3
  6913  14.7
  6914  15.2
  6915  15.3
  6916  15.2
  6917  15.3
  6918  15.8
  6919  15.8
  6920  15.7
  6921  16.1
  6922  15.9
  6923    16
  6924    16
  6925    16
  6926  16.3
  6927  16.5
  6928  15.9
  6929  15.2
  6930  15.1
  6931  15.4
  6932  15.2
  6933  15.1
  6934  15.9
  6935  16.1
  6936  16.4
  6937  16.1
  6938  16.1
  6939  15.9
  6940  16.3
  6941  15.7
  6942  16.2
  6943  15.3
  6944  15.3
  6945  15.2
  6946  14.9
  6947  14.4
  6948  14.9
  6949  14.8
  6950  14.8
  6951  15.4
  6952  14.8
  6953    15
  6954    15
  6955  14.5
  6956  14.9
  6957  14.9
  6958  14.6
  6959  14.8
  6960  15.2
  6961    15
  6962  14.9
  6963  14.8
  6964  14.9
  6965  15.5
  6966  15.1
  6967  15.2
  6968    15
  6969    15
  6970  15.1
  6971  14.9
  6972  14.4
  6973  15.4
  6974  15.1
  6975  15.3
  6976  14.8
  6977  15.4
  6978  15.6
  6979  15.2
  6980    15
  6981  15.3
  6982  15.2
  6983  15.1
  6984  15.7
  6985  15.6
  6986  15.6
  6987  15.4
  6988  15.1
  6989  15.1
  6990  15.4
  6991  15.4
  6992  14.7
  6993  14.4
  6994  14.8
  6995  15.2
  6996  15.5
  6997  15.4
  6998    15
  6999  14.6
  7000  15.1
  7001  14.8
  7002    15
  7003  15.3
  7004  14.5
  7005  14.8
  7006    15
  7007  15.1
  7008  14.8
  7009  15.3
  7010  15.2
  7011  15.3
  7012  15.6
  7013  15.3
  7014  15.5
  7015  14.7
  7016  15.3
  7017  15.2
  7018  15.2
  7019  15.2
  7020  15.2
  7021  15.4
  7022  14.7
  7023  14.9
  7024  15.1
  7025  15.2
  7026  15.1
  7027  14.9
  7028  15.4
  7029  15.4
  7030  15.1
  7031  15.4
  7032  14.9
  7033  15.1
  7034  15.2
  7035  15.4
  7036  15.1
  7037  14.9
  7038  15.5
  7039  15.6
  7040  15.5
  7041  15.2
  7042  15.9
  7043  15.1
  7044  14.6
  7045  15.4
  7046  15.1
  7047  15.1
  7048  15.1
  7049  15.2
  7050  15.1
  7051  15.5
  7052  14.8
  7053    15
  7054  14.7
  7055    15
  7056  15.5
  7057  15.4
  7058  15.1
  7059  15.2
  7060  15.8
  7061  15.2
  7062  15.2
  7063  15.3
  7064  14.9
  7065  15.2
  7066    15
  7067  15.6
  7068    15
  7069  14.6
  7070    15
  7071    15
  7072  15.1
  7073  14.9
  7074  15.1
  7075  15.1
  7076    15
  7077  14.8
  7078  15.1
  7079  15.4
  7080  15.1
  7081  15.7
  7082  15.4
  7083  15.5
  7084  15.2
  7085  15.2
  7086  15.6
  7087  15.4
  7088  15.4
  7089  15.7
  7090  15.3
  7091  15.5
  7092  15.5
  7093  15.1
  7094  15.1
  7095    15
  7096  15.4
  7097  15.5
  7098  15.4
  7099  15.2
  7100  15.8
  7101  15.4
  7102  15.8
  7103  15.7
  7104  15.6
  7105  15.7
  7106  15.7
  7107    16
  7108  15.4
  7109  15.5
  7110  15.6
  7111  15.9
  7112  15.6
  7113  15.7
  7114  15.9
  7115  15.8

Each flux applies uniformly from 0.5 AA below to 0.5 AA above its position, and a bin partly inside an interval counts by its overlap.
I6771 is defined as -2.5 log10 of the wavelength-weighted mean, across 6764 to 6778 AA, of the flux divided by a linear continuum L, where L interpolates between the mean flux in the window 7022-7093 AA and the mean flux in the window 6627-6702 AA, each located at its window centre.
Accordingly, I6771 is -0.10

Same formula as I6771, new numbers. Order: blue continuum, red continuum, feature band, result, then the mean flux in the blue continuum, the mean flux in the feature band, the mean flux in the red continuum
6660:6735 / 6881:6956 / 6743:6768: -0.11 mag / 15.1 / 16.8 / 15.3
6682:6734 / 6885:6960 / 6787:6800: -0.13 mag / 15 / 17.1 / 15.3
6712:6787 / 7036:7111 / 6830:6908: 0.06 mag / 16.3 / 15.1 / 15.3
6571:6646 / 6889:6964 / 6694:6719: 0.02 mag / 15.1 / 14.8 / 15.3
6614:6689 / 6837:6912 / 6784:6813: -0.10 mag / 15.2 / 16.6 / 15.1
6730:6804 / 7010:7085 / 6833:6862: 0.07 mag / 16.6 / 15.2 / 15.2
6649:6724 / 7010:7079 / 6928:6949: -0.03 mag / 15.1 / 15.5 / 15.2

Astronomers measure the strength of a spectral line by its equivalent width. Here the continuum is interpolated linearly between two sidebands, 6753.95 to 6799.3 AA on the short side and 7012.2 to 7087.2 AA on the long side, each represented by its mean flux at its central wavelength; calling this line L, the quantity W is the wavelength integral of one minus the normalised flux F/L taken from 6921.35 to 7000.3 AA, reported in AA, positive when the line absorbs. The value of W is 2.6 AA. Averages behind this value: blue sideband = 17.1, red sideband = 15.2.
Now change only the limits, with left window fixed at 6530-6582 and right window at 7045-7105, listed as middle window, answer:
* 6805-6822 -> -0.5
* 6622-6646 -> -0.3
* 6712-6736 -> -0.6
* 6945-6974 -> 0.4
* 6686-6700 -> 0.5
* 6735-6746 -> -0.7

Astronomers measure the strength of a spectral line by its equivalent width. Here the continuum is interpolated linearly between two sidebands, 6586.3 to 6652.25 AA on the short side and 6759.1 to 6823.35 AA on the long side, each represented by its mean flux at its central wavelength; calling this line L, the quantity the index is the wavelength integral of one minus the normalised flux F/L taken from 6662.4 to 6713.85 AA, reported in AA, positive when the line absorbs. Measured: 2.0 AA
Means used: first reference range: 15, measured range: 15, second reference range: 16.6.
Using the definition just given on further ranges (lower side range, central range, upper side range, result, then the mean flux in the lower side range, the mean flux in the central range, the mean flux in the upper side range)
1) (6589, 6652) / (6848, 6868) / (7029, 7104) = -0.06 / 15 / 15.2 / 15.2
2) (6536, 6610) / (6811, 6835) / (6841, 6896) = -0.53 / 15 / 15.4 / 15.1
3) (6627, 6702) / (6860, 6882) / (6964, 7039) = 0.19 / 15.1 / 15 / 15.1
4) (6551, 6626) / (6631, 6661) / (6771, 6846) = 0.34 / 15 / 15.1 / 16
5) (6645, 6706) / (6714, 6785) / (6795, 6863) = -4.94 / 15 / 16.2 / 15.3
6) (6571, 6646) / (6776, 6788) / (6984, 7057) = -2.53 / 15.1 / 18.3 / 15.2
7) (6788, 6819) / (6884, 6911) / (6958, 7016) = 0.86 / 15.9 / 15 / 15.1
